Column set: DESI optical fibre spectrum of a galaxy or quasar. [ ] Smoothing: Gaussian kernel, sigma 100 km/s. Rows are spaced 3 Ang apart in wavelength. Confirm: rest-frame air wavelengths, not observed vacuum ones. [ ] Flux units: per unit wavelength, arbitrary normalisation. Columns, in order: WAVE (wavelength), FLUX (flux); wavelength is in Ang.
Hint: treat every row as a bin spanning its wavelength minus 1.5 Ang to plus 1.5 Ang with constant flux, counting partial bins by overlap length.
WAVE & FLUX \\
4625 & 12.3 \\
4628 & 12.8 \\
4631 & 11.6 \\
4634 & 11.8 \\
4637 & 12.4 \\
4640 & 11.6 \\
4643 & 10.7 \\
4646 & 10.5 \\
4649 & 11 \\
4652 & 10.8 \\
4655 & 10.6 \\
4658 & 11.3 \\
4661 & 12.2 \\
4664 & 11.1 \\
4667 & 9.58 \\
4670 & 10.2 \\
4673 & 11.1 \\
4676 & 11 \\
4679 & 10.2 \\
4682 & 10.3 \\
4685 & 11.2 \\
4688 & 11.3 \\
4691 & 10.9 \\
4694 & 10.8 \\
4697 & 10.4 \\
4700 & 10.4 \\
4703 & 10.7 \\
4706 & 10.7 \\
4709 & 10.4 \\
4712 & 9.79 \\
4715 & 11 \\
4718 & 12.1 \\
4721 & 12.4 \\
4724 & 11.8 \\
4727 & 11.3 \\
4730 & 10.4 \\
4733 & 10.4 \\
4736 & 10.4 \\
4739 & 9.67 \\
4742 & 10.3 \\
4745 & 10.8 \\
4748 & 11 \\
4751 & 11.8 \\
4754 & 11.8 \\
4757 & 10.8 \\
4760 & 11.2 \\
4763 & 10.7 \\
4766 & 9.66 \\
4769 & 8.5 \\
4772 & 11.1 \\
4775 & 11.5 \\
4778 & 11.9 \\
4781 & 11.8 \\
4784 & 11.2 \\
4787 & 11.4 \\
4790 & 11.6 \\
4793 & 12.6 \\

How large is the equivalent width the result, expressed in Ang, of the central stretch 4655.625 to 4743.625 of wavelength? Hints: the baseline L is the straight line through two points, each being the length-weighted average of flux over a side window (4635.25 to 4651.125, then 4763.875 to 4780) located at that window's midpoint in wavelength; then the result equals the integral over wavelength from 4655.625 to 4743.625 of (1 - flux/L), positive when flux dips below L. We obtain 1.1 Ang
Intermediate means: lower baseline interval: 11.2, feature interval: 10.8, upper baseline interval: 10.6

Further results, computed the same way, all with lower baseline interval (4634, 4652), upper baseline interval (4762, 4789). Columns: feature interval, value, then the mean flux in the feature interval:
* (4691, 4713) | 1.2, 10.5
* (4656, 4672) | 0.5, 10.9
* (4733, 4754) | 0.5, 10.7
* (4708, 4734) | -0.1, 11.1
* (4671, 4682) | 0.5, 10.7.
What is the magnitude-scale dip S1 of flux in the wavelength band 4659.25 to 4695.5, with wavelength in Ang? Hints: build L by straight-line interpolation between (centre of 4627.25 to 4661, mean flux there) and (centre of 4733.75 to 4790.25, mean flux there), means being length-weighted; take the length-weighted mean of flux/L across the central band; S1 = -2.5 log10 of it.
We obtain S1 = 0.04 mag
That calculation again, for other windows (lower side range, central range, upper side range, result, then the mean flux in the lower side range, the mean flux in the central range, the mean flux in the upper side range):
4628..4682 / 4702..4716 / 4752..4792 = 0.06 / 11.1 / 10.5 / 11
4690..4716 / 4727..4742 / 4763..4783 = 0.03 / 10.6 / 10.3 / 10.8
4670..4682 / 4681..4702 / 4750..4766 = 0.00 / 10.6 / 10.8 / 11.1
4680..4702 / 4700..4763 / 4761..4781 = -0.02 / 10.7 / 10.9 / 10.7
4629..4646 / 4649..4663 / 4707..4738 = 0.02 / 11.6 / 11.2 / 11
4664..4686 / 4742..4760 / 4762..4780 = -0.06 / 10.5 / 11.2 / 10.6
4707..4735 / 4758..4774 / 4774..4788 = 0.11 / 11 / 10.3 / 11.6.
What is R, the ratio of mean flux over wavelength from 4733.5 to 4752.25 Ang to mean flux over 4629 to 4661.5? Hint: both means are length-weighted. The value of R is 0.94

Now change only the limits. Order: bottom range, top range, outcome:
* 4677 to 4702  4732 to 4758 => 1.01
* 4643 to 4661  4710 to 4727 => 1.04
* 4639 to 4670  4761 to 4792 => 1.01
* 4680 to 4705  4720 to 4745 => 1.01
